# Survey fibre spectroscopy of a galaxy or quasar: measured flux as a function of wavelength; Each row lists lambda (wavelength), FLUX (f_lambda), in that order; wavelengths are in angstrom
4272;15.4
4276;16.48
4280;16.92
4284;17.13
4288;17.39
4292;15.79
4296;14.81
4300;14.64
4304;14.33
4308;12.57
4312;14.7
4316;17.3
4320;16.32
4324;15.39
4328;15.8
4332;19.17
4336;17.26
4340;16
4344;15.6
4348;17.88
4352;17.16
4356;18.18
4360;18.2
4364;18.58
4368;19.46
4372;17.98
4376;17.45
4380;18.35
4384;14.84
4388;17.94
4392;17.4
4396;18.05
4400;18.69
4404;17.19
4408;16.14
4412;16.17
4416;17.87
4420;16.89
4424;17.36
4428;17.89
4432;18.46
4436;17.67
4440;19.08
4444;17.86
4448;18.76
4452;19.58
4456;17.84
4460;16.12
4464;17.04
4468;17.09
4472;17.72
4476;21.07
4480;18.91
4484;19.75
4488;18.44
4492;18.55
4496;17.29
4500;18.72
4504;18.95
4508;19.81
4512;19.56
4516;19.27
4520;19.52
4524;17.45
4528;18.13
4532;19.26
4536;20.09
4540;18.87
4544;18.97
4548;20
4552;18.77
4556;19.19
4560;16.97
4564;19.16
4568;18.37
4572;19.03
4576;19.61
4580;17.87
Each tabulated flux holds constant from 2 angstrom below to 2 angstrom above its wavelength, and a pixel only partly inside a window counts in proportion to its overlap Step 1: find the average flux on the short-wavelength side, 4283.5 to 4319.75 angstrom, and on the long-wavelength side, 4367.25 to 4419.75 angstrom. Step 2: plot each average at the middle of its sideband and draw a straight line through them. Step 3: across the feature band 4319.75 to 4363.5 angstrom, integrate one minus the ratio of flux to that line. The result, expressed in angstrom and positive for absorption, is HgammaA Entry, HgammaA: -2.1 angstrom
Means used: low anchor 15.4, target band 17.1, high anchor 17.4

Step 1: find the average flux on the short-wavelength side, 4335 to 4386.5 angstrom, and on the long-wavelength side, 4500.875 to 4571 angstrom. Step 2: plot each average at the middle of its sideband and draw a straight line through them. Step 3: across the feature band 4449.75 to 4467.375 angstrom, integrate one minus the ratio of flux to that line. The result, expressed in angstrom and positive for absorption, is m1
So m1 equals 0.7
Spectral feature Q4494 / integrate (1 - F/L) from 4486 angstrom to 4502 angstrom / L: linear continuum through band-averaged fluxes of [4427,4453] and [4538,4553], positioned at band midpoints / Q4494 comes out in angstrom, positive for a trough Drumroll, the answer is 0.5 angstrom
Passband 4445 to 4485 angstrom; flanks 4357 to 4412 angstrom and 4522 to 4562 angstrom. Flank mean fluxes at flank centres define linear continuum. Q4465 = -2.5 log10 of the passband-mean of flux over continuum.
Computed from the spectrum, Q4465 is -0.01 mag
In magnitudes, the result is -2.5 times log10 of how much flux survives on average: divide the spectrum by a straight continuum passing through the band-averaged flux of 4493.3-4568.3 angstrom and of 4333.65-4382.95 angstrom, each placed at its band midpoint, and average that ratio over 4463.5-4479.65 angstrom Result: 0.00 mag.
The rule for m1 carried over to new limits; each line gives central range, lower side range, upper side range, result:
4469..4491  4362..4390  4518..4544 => -0.6 angstrom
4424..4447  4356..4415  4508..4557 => 0.0 angstrom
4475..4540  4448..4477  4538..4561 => -2.0 angstrom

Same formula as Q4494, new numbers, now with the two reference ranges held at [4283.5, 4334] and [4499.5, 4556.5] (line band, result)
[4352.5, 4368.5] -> -1.8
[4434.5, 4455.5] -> -0.8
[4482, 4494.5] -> -0.2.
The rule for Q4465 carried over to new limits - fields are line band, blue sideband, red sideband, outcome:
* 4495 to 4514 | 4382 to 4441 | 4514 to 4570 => -0.03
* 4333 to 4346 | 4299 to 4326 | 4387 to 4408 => -0.04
